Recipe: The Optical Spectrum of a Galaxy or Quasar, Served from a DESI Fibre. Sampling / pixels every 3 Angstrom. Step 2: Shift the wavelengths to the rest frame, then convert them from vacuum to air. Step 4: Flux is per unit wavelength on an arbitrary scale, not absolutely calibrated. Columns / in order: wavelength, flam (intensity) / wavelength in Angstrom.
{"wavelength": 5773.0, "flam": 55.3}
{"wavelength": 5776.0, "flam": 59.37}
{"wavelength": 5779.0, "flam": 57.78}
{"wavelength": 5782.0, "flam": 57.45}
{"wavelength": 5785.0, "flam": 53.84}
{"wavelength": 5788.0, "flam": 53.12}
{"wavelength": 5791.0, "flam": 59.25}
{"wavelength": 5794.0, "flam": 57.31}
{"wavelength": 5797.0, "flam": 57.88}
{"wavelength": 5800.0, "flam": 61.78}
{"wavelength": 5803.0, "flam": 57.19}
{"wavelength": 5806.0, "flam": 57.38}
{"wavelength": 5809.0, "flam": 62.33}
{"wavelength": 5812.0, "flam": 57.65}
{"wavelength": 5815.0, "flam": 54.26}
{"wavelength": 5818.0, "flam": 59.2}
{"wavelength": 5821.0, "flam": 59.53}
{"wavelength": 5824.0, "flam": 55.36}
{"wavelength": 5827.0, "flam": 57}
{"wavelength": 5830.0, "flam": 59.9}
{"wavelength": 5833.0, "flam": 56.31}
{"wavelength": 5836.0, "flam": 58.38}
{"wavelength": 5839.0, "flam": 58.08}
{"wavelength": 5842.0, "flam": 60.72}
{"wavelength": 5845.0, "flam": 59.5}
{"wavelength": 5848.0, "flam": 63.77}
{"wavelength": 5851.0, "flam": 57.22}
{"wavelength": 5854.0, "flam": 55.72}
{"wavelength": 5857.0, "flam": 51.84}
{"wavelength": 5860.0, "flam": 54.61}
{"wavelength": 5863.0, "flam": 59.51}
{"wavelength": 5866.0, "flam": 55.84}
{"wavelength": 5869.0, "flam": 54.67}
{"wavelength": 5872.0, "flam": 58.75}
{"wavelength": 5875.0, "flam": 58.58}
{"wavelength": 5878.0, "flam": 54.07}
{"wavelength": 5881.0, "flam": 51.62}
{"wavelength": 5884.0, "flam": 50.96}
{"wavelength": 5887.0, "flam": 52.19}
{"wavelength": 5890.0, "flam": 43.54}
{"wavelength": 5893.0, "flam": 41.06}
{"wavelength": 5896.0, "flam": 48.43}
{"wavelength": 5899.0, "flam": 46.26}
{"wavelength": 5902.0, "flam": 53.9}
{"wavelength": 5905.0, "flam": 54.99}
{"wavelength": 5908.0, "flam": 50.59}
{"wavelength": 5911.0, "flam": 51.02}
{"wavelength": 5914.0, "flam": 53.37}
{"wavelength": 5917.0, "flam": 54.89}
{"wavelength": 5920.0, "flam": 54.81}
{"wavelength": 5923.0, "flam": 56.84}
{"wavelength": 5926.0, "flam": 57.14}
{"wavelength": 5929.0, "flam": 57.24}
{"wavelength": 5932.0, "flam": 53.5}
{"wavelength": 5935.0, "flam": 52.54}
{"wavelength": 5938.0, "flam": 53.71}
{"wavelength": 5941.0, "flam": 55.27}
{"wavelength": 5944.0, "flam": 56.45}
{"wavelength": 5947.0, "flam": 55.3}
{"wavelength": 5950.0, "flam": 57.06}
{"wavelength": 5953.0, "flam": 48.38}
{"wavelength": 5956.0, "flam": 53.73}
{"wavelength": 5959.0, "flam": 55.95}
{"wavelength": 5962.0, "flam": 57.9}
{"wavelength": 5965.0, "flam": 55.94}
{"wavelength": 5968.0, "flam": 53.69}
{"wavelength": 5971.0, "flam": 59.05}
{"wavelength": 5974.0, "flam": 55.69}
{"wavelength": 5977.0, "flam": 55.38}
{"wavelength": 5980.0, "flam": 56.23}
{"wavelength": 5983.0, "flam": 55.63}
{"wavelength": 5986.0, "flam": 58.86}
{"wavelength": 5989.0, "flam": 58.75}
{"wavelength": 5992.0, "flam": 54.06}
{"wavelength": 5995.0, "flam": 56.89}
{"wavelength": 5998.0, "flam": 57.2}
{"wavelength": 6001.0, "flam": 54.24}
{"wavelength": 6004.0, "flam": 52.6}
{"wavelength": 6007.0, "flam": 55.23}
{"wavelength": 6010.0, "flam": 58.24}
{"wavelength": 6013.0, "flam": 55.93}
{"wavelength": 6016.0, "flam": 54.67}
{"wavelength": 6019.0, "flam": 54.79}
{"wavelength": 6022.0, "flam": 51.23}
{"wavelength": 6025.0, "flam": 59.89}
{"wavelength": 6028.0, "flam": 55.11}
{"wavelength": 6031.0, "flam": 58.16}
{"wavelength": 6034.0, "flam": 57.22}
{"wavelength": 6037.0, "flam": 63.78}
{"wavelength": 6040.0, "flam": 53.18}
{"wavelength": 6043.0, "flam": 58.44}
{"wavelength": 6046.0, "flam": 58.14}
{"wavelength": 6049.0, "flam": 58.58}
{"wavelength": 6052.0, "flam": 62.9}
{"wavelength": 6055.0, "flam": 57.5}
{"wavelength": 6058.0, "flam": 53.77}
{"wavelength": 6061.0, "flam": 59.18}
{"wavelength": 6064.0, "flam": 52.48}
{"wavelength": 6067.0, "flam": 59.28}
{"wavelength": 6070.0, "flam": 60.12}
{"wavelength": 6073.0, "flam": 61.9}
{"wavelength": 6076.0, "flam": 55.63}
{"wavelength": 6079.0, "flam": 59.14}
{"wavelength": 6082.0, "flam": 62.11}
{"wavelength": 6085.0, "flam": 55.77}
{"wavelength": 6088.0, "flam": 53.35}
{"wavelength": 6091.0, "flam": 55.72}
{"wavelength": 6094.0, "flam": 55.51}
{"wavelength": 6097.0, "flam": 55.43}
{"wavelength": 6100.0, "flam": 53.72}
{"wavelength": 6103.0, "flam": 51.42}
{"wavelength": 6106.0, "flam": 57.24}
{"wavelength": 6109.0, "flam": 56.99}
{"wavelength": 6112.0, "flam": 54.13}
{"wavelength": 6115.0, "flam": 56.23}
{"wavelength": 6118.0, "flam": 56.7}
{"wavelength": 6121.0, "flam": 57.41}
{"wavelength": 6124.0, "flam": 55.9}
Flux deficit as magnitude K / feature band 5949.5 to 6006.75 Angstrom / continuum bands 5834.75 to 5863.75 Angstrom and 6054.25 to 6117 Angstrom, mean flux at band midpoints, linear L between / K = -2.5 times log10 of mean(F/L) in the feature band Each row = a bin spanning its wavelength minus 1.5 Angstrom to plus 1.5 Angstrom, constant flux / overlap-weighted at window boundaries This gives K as 0.03 mag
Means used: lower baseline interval 57.9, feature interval 55.6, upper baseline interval 56.5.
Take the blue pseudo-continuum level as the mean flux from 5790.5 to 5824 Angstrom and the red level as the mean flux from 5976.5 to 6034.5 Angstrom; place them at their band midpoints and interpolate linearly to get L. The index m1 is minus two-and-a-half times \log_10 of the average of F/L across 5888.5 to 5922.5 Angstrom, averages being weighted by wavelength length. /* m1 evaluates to 0.14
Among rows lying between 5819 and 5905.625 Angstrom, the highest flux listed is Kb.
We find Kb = 63.77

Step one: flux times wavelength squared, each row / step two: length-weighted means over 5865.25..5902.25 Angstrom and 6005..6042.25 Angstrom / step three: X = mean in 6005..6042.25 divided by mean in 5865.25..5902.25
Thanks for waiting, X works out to 1.15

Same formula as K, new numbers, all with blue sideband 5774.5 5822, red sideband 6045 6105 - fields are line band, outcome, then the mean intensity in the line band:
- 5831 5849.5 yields -0.03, 59.5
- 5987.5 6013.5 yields 0.03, 55.9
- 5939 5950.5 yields 0.03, 55.8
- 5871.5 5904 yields 0.14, 50.7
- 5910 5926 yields 0.06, 54.6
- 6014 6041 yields 0.01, 56.5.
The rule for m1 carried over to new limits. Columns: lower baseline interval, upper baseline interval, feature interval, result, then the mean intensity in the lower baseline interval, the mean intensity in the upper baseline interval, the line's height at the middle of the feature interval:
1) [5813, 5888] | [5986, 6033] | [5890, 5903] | 0.21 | 56.7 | 55.9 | 56.5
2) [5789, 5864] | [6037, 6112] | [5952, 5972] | 0.05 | 58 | 57.1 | 57.5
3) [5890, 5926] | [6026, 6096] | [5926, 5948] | -0.05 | 51.4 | 57.7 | 52.6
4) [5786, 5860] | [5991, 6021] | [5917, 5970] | 0.02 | 57.8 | 55.3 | 56.2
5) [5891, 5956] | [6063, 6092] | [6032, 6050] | -0.03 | 52.9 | 57.7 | 56.5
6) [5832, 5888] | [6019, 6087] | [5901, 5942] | 0.05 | 56.5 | 57.8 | 56.9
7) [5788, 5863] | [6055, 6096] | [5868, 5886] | 0.06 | 57.9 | 57.2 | 57.8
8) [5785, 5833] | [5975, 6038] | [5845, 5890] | 0.04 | 57.8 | 56.3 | 57.3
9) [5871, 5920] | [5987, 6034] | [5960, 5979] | -0.04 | 51.5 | 55.9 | 54.3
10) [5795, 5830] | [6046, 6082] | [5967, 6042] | 0.04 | 58.2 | 58.4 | 58.3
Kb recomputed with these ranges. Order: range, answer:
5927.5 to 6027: 59.89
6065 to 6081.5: 61.9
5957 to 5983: 59.05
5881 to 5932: 57.24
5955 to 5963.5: 57.9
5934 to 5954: 57.06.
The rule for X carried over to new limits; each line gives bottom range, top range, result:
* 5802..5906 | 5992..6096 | 1.10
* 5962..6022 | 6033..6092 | 1.06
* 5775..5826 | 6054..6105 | 1.08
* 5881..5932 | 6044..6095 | 1.18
